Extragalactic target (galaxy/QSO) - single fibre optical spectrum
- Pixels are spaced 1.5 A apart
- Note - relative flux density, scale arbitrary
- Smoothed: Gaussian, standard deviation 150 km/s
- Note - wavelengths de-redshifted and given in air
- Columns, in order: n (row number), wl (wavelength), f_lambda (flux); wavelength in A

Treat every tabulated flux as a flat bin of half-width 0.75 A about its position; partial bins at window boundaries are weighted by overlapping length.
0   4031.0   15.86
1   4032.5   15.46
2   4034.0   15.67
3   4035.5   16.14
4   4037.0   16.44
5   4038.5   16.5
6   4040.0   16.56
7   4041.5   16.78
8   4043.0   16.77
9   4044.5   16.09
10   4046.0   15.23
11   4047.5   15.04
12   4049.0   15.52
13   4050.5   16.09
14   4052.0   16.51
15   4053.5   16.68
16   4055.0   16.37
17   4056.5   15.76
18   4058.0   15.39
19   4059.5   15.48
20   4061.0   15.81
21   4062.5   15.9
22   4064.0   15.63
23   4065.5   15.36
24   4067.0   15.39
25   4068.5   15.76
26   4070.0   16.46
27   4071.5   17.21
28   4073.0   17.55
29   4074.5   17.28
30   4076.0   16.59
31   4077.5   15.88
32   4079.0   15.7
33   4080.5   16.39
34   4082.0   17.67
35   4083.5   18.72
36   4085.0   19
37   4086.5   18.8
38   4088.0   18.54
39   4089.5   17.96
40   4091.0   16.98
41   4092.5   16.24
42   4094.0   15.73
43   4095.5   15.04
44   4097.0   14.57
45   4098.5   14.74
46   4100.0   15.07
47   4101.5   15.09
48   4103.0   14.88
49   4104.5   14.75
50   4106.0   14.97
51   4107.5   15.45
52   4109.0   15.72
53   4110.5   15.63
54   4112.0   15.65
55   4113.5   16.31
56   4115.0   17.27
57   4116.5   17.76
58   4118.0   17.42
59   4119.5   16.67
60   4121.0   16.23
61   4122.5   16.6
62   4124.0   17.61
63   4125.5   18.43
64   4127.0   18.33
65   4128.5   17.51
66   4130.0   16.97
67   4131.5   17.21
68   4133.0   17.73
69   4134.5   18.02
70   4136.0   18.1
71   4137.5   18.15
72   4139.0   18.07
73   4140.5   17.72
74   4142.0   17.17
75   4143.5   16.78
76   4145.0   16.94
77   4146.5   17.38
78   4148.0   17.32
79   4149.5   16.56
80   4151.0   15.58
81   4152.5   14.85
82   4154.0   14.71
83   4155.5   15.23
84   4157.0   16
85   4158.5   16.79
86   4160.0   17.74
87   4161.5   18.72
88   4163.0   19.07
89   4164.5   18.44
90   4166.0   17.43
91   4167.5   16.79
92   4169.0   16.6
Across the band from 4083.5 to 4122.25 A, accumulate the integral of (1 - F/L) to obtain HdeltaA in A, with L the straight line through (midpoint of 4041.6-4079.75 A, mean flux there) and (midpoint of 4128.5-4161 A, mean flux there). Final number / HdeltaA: 0.44 A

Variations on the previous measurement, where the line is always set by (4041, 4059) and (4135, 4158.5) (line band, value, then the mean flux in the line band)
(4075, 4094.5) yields -1.2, 17.3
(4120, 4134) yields -0.7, 17.4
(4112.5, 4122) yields -0.2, 16.9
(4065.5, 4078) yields -0.2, 16.5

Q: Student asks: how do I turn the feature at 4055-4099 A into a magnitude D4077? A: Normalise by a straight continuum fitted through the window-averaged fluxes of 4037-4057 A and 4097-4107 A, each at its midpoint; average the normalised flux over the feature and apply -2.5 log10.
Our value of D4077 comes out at -0.07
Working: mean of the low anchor 16.2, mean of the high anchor 14.9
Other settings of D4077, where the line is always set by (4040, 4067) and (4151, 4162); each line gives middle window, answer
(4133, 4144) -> -0.103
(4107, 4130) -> -0.051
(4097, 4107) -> 0.080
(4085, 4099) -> -0.044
